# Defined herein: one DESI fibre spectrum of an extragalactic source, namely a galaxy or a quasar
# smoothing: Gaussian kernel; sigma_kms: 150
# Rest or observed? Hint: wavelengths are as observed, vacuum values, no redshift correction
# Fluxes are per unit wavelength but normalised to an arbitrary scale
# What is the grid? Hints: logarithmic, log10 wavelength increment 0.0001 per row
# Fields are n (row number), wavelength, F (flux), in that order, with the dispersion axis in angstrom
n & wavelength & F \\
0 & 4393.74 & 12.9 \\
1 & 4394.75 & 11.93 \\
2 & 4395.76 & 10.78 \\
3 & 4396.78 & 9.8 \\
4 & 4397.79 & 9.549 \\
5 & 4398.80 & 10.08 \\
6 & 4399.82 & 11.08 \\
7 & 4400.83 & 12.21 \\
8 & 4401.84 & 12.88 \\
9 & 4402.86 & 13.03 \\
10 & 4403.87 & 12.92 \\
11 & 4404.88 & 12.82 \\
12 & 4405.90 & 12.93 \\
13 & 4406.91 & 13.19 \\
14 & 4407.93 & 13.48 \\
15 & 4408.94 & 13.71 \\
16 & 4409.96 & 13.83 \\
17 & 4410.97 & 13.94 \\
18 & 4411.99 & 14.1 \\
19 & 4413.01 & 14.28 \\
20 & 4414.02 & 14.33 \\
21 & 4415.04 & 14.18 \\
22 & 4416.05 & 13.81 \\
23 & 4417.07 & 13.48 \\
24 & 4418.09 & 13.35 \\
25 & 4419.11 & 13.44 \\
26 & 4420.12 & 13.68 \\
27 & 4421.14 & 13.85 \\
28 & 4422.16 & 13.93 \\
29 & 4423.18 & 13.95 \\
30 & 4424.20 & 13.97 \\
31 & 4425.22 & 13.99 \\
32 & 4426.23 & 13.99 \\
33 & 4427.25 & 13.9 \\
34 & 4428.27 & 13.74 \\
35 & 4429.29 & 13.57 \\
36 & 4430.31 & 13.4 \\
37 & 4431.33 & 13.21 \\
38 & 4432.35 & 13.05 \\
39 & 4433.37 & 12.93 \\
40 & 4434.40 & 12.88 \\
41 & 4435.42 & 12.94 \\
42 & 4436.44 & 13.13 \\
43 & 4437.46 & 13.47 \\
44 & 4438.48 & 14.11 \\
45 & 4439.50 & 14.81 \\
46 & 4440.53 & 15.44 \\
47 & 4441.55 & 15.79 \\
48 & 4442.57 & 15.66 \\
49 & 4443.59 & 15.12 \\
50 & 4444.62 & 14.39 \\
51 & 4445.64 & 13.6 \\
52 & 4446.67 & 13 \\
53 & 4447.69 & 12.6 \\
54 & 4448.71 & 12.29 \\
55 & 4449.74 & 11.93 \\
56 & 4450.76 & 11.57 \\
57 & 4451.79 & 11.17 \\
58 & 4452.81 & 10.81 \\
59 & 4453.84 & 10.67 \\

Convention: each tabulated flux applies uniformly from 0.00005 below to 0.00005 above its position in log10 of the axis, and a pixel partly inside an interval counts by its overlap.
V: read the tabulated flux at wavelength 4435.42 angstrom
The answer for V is 12.94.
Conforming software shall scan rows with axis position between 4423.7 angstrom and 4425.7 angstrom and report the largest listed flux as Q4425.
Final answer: 13.99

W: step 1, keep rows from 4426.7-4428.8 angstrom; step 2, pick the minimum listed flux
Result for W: 13.74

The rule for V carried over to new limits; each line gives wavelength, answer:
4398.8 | 10.08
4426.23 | 13.99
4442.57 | 15.66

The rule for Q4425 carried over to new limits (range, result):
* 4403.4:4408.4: 13.48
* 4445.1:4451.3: 13.6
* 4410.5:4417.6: 14.33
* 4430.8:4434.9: 13.21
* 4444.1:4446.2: 14.39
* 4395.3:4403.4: 13.03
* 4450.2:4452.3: 11.57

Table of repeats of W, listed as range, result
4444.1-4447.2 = 13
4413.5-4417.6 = 13.48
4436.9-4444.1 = 13.47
